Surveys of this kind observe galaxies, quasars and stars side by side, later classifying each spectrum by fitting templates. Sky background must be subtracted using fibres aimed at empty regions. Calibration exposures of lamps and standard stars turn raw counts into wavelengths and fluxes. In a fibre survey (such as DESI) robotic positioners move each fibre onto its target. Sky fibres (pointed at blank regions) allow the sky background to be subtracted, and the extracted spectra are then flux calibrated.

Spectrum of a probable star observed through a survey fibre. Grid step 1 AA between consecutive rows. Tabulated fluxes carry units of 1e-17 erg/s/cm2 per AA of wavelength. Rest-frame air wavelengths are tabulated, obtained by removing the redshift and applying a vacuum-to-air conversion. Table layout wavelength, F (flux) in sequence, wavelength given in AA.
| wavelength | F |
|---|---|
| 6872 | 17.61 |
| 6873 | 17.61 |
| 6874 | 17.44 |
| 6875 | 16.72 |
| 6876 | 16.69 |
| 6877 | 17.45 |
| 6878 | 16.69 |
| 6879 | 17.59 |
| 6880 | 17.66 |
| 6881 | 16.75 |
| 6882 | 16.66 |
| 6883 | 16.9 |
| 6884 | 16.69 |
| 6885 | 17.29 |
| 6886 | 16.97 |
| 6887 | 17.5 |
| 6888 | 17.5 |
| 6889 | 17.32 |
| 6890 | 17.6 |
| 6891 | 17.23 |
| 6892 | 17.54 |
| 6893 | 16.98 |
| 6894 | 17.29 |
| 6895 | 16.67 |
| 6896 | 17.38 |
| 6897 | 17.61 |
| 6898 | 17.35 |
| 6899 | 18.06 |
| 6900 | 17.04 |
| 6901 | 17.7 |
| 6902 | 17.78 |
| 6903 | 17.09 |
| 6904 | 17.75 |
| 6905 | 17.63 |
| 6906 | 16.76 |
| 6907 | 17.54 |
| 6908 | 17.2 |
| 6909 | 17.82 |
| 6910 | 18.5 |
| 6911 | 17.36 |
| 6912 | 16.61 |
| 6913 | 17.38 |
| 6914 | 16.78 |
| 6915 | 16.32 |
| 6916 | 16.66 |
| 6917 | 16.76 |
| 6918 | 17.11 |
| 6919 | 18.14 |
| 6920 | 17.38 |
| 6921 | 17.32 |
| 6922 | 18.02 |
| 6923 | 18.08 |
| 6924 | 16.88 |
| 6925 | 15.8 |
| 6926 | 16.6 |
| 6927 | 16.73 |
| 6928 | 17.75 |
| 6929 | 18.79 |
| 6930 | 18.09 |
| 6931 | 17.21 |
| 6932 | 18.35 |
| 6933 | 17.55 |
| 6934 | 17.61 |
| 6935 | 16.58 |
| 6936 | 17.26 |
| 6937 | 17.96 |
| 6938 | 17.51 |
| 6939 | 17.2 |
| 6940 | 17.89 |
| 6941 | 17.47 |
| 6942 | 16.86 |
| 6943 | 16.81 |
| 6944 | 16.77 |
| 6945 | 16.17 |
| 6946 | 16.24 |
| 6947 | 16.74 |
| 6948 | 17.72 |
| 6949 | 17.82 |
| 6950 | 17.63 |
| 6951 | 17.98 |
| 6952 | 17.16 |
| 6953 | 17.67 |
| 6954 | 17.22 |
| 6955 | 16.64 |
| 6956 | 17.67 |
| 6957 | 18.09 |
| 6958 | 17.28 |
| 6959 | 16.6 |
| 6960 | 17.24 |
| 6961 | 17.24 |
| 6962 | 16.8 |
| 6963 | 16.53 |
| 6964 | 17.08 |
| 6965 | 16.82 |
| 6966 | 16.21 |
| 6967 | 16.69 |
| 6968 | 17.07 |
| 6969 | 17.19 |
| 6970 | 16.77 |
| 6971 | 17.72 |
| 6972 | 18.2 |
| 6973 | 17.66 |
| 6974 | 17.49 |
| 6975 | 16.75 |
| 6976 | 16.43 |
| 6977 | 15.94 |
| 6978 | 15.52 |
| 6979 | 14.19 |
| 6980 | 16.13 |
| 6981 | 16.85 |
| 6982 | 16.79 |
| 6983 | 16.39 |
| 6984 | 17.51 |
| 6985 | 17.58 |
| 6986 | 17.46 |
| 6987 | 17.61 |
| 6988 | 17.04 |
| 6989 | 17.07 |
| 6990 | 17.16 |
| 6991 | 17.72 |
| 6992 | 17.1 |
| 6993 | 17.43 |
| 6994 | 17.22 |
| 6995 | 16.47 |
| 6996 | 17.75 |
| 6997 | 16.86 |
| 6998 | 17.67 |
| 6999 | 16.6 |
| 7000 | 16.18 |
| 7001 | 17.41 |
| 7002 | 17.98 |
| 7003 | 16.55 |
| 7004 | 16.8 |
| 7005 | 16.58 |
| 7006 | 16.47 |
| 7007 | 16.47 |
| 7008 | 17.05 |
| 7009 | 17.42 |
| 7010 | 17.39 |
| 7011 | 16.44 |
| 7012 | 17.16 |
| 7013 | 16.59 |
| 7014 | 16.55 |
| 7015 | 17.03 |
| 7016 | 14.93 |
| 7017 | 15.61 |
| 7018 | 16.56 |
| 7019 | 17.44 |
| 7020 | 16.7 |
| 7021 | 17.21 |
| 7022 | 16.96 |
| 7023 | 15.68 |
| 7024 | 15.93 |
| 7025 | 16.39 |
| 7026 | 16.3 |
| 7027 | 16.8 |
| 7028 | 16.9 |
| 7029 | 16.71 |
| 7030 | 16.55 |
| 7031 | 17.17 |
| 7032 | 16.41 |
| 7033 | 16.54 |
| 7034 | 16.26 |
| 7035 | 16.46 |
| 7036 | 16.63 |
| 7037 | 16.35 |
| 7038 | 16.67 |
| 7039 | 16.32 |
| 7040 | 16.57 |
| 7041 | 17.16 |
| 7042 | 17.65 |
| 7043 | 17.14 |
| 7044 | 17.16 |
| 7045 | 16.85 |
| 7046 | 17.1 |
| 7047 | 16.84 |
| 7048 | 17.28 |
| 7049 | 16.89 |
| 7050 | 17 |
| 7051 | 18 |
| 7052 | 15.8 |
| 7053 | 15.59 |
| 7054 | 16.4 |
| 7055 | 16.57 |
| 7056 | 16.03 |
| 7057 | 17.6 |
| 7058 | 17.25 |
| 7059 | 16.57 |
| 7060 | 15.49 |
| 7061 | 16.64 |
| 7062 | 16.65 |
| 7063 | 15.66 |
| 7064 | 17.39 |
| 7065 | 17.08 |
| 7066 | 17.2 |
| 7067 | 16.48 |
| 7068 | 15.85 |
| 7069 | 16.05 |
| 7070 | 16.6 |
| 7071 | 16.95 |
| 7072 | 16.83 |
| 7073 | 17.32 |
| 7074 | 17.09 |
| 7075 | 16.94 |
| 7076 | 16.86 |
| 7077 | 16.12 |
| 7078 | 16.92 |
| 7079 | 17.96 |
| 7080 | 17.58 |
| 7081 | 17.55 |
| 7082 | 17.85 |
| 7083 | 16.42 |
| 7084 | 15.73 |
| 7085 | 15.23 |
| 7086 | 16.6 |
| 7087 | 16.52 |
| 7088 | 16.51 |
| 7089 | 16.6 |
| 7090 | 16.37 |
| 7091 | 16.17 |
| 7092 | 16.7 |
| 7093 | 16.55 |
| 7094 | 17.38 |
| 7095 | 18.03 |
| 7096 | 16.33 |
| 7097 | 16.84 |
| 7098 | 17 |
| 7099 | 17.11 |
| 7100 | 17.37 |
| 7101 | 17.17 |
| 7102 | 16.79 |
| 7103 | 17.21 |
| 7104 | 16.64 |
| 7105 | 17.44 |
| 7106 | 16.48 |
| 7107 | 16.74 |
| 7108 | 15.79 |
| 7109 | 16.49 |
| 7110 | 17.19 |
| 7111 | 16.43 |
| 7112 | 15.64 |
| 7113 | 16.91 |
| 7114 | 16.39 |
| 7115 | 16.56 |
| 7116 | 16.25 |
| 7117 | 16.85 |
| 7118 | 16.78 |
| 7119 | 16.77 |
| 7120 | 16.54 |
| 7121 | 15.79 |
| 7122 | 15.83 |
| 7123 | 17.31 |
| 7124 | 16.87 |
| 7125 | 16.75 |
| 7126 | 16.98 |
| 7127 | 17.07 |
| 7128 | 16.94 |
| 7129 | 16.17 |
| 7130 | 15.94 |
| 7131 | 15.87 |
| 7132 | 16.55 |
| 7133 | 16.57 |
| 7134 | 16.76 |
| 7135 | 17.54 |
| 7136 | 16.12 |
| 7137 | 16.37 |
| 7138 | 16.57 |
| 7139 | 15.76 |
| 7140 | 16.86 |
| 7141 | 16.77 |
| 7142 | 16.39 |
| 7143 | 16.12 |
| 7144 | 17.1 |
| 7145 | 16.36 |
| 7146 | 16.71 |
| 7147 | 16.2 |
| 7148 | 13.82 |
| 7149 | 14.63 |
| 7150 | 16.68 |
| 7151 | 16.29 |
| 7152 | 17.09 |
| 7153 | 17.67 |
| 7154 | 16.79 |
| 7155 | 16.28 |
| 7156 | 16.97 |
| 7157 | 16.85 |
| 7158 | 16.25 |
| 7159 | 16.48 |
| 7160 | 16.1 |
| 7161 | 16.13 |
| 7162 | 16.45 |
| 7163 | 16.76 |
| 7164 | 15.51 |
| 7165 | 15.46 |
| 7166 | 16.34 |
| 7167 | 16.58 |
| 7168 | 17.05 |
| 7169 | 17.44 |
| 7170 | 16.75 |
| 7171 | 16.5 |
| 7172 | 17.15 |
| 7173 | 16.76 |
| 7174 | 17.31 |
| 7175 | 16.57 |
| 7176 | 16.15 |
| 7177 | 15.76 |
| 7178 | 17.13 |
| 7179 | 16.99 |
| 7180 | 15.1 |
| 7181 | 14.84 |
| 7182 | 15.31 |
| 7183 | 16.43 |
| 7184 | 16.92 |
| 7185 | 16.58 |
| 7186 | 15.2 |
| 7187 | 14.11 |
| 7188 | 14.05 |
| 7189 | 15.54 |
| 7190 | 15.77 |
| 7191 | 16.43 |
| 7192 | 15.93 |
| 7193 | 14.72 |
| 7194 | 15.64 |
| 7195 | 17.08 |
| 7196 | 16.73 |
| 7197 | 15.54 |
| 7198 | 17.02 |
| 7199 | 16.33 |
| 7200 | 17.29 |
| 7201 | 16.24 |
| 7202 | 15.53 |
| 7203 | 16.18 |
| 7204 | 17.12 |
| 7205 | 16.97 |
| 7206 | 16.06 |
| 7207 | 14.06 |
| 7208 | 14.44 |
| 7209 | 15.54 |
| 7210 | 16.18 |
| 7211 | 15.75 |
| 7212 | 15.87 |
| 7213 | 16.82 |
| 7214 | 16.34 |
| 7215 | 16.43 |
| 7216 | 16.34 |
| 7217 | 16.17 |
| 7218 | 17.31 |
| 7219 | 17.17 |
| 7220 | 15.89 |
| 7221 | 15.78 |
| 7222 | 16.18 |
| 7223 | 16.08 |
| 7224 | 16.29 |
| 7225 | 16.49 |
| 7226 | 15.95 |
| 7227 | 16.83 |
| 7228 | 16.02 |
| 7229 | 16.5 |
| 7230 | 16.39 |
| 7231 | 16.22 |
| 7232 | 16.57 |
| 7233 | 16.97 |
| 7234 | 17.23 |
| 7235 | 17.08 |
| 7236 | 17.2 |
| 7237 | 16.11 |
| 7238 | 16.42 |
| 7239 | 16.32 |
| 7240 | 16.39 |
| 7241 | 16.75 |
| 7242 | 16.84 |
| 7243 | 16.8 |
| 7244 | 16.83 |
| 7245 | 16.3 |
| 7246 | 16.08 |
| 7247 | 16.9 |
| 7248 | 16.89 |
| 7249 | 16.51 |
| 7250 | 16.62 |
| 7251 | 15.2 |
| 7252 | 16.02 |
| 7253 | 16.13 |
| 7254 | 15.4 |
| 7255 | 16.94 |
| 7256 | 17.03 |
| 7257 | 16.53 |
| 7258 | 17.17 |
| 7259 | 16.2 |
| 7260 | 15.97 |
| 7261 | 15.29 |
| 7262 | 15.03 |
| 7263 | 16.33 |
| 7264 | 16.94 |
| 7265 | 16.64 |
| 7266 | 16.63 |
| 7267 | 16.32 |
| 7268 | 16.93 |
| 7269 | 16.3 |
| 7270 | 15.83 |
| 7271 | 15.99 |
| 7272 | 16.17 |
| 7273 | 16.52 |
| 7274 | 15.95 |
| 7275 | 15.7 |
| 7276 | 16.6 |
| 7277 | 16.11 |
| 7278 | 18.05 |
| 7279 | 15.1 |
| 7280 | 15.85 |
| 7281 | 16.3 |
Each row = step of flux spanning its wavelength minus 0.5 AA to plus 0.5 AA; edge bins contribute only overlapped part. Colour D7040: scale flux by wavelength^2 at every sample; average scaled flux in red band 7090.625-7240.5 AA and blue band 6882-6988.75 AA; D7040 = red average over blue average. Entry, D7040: 1.0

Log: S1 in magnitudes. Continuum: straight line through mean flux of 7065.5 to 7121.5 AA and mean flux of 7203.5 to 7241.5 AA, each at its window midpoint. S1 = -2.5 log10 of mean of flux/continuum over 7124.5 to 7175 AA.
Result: 0.004 mag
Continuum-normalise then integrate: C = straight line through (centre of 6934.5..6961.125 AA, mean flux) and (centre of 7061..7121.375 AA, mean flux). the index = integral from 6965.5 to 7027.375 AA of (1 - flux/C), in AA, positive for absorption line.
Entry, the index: 0.9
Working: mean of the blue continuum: 17.2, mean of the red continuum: 16.7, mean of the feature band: 16.8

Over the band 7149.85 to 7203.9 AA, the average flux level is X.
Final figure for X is 16.3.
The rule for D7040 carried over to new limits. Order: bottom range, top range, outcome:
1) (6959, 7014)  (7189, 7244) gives 1.03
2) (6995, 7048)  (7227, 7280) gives 1.04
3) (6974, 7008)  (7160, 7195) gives 1.01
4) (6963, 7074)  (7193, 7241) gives 1.03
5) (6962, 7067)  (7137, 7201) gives 1.01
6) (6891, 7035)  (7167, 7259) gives 1.03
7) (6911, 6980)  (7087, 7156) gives 1.02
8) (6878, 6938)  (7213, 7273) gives 1.04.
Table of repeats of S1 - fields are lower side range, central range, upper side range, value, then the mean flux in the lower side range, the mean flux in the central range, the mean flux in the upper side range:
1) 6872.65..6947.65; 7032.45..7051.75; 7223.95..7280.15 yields 0.004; 17.3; 16.9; 16.4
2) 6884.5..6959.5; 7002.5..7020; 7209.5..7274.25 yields 0.027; 17.3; 16.7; 16.4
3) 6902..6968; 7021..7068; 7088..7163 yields 0.012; 17.3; 16.7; 16.6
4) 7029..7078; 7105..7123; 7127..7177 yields 0.004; 16.7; 16.5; 16.5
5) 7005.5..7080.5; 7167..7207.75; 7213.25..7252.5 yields 0.025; 16.7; 16.2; 16.5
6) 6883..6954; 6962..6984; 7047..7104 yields 0.027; 17.3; 16.7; 16.8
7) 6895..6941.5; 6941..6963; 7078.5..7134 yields 0.007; 17.4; 17.2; 16.7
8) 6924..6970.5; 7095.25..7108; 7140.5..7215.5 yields -0.025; 17.2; 16.9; 16.2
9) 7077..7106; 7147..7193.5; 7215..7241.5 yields 0.032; 16.9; 16.2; 16.5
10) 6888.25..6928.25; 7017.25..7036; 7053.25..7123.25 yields 0.019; 17.3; 16.6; 16.7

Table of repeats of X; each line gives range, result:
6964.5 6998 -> 16.9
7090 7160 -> 16.6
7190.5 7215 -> 16.1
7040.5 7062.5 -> 16.8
